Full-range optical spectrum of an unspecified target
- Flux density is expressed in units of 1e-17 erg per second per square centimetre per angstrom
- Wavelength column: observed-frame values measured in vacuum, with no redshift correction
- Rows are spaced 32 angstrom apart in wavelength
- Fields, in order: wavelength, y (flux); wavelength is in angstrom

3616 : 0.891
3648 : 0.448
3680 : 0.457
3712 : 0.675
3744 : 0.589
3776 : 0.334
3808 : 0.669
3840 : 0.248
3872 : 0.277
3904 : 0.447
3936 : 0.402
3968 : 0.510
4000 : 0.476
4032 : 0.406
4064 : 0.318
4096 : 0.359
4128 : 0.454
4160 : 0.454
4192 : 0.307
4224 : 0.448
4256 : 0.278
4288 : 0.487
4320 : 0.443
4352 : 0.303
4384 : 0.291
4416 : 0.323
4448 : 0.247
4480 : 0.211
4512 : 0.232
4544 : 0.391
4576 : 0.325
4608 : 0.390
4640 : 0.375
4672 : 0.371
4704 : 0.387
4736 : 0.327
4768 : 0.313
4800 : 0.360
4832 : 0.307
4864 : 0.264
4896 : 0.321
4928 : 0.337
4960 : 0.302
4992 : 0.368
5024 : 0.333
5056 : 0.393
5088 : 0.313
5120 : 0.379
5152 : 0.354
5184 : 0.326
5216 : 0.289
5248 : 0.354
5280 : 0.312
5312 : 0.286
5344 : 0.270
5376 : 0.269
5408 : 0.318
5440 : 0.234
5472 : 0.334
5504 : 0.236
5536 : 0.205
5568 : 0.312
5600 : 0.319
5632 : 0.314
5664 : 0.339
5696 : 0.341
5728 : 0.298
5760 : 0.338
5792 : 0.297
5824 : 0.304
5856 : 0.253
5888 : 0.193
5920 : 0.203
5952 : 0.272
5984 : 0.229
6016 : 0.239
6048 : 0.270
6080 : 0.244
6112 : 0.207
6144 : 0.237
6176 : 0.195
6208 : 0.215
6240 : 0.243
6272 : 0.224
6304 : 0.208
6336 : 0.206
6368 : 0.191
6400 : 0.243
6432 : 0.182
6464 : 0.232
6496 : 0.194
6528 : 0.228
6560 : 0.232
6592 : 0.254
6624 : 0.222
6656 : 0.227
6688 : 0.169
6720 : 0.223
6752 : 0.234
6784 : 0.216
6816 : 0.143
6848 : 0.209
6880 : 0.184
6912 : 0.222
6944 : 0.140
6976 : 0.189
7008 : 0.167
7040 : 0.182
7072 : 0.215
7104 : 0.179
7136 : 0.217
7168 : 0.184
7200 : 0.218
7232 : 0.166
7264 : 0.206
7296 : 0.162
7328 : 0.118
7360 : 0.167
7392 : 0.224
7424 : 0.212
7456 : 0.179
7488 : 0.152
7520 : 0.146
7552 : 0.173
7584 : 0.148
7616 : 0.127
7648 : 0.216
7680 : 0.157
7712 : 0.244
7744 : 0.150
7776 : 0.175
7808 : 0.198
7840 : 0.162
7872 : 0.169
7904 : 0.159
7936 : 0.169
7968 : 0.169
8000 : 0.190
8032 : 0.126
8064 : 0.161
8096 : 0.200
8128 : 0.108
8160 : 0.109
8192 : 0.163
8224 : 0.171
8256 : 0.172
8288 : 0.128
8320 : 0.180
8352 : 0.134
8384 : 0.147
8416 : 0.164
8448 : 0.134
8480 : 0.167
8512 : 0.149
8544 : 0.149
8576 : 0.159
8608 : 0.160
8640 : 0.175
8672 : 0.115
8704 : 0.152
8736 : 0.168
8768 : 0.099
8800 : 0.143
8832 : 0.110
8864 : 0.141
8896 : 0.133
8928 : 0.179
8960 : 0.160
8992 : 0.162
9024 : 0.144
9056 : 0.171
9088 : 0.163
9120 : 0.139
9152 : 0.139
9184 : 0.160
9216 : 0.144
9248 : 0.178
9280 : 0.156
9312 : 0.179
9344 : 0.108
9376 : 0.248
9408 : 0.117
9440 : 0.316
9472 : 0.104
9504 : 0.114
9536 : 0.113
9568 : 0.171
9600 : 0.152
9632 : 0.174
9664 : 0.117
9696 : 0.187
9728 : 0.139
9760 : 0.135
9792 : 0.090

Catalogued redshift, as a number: 0.204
